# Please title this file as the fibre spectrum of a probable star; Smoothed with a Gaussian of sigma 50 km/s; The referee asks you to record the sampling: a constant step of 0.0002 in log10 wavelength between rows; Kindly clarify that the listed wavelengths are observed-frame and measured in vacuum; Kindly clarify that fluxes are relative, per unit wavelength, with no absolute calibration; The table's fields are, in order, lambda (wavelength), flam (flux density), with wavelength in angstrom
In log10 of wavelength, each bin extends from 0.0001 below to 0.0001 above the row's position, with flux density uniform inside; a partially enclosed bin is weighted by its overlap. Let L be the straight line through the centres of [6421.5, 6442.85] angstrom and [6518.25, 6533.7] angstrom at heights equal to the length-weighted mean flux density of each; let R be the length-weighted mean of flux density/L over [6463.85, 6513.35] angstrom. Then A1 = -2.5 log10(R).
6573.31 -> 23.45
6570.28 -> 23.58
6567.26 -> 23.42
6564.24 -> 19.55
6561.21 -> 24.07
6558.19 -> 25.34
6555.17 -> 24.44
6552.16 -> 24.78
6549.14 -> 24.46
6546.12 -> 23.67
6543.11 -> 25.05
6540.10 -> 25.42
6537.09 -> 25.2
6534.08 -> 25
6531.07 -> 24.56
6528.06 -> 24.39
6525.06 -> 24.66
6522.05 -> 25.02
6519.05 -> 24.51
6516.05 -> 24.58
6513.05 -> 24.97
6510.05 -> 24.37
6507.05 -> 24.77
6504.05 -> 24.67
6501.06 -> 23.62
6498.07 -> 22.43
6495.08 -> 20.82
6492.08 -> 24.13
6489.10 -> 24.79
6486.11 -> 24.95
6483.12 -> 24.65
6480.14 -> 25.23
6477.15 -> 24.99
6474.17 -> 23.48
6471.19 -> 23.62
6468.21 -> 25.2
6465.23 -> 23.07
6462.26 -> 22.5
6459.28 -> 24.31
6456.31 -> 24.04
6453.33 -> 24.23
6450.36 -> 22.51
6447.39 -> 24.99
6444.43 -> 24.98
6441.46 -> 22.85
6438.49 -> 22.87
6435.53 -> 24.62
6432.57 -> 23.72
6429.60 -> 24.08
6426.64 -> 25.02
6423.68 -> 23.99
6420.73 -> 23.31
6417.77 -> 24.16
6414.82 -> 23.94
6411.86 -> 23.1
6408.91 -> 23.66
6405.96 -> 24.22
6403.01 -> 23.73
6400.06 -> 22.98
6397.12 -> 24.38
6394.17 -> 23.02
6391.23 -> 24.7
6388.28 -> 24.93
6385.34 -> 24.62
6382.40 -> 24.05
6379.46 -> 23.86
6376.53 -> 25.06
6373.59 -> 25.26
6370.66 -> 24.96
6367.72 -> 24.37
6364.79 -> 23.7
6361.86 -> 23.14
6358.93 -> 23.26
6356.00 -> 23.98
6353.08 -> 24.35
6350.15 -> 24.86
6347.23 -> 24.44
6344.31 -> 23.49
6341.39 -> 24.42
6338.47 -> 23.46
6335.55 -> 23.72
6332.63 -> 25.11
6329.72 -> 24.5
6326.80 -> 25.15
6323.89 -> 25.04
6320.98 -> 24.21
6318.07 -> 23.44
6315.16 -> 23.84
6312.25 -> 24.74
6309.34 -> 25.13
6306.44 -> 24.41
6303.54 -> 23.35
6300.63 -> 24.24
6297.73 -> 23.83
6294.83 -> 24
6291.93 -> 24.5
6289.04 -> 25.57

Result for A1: 0.01 mag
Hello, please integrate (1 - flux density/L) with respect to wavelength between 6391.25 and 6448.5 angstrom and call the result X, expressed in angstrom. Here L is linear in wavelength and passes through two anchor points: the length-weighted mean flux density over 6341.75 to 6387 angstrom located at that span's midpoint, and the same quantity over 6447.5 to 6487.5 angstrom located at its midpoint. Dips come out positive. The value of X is 0.6 angstrom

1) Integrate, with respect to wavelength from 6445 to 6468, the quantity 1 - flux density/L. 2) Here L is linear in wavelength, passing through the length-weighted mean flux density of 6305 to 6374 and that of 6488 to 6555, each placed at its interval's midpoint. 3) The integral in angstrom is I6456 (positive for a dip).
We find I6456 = 0.5 angstrom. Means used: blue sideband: 24.3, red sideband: 24.4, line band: 23.8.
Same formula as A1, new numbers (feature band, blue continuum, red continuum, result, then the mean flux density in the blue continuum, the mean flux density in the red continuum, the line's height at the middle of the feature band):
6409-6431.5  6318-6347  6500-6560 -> 0.025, 24.3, 24.7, 24.5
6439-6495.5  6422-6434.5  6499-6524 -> 0.016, 24.2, 24.5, 24.4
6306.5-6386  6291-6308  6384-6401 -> -0.009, 24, 24.1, 24.1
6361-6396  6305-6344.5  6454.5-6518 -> -0.003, 24.4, 24.1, 24.3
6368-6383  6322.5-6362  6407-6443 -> -0.026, 24.2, 23.8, 24.1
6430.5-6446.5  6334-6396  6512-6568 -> 0.018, 24.2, 24.4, 24.3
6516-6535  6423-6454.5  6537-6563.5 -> -0.011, 24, 24.5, 24.4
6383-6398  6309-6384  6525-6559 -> 0.004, 24.3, 24.7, 24.4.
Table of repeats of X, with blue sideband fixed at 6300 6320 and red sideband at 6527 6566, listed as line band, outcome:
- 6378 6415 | 0.41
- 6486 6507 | 0.56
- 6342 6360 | 0.06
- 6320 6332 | -0.30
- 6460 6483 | 0.18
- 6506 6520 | -0.21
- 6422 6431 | -0.04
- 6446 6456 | 0.13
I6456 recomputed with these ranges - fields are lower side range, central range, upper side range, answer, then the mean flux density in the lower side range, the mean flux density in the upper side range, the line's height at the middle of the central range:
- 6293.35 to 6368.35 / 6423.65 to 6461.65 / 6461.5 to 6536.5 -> 0.35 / 24.2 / 24.2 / 24.2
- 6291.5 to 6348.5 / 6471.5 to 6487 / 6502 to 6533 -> -0.01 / 24.2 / 24.6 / 24.6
